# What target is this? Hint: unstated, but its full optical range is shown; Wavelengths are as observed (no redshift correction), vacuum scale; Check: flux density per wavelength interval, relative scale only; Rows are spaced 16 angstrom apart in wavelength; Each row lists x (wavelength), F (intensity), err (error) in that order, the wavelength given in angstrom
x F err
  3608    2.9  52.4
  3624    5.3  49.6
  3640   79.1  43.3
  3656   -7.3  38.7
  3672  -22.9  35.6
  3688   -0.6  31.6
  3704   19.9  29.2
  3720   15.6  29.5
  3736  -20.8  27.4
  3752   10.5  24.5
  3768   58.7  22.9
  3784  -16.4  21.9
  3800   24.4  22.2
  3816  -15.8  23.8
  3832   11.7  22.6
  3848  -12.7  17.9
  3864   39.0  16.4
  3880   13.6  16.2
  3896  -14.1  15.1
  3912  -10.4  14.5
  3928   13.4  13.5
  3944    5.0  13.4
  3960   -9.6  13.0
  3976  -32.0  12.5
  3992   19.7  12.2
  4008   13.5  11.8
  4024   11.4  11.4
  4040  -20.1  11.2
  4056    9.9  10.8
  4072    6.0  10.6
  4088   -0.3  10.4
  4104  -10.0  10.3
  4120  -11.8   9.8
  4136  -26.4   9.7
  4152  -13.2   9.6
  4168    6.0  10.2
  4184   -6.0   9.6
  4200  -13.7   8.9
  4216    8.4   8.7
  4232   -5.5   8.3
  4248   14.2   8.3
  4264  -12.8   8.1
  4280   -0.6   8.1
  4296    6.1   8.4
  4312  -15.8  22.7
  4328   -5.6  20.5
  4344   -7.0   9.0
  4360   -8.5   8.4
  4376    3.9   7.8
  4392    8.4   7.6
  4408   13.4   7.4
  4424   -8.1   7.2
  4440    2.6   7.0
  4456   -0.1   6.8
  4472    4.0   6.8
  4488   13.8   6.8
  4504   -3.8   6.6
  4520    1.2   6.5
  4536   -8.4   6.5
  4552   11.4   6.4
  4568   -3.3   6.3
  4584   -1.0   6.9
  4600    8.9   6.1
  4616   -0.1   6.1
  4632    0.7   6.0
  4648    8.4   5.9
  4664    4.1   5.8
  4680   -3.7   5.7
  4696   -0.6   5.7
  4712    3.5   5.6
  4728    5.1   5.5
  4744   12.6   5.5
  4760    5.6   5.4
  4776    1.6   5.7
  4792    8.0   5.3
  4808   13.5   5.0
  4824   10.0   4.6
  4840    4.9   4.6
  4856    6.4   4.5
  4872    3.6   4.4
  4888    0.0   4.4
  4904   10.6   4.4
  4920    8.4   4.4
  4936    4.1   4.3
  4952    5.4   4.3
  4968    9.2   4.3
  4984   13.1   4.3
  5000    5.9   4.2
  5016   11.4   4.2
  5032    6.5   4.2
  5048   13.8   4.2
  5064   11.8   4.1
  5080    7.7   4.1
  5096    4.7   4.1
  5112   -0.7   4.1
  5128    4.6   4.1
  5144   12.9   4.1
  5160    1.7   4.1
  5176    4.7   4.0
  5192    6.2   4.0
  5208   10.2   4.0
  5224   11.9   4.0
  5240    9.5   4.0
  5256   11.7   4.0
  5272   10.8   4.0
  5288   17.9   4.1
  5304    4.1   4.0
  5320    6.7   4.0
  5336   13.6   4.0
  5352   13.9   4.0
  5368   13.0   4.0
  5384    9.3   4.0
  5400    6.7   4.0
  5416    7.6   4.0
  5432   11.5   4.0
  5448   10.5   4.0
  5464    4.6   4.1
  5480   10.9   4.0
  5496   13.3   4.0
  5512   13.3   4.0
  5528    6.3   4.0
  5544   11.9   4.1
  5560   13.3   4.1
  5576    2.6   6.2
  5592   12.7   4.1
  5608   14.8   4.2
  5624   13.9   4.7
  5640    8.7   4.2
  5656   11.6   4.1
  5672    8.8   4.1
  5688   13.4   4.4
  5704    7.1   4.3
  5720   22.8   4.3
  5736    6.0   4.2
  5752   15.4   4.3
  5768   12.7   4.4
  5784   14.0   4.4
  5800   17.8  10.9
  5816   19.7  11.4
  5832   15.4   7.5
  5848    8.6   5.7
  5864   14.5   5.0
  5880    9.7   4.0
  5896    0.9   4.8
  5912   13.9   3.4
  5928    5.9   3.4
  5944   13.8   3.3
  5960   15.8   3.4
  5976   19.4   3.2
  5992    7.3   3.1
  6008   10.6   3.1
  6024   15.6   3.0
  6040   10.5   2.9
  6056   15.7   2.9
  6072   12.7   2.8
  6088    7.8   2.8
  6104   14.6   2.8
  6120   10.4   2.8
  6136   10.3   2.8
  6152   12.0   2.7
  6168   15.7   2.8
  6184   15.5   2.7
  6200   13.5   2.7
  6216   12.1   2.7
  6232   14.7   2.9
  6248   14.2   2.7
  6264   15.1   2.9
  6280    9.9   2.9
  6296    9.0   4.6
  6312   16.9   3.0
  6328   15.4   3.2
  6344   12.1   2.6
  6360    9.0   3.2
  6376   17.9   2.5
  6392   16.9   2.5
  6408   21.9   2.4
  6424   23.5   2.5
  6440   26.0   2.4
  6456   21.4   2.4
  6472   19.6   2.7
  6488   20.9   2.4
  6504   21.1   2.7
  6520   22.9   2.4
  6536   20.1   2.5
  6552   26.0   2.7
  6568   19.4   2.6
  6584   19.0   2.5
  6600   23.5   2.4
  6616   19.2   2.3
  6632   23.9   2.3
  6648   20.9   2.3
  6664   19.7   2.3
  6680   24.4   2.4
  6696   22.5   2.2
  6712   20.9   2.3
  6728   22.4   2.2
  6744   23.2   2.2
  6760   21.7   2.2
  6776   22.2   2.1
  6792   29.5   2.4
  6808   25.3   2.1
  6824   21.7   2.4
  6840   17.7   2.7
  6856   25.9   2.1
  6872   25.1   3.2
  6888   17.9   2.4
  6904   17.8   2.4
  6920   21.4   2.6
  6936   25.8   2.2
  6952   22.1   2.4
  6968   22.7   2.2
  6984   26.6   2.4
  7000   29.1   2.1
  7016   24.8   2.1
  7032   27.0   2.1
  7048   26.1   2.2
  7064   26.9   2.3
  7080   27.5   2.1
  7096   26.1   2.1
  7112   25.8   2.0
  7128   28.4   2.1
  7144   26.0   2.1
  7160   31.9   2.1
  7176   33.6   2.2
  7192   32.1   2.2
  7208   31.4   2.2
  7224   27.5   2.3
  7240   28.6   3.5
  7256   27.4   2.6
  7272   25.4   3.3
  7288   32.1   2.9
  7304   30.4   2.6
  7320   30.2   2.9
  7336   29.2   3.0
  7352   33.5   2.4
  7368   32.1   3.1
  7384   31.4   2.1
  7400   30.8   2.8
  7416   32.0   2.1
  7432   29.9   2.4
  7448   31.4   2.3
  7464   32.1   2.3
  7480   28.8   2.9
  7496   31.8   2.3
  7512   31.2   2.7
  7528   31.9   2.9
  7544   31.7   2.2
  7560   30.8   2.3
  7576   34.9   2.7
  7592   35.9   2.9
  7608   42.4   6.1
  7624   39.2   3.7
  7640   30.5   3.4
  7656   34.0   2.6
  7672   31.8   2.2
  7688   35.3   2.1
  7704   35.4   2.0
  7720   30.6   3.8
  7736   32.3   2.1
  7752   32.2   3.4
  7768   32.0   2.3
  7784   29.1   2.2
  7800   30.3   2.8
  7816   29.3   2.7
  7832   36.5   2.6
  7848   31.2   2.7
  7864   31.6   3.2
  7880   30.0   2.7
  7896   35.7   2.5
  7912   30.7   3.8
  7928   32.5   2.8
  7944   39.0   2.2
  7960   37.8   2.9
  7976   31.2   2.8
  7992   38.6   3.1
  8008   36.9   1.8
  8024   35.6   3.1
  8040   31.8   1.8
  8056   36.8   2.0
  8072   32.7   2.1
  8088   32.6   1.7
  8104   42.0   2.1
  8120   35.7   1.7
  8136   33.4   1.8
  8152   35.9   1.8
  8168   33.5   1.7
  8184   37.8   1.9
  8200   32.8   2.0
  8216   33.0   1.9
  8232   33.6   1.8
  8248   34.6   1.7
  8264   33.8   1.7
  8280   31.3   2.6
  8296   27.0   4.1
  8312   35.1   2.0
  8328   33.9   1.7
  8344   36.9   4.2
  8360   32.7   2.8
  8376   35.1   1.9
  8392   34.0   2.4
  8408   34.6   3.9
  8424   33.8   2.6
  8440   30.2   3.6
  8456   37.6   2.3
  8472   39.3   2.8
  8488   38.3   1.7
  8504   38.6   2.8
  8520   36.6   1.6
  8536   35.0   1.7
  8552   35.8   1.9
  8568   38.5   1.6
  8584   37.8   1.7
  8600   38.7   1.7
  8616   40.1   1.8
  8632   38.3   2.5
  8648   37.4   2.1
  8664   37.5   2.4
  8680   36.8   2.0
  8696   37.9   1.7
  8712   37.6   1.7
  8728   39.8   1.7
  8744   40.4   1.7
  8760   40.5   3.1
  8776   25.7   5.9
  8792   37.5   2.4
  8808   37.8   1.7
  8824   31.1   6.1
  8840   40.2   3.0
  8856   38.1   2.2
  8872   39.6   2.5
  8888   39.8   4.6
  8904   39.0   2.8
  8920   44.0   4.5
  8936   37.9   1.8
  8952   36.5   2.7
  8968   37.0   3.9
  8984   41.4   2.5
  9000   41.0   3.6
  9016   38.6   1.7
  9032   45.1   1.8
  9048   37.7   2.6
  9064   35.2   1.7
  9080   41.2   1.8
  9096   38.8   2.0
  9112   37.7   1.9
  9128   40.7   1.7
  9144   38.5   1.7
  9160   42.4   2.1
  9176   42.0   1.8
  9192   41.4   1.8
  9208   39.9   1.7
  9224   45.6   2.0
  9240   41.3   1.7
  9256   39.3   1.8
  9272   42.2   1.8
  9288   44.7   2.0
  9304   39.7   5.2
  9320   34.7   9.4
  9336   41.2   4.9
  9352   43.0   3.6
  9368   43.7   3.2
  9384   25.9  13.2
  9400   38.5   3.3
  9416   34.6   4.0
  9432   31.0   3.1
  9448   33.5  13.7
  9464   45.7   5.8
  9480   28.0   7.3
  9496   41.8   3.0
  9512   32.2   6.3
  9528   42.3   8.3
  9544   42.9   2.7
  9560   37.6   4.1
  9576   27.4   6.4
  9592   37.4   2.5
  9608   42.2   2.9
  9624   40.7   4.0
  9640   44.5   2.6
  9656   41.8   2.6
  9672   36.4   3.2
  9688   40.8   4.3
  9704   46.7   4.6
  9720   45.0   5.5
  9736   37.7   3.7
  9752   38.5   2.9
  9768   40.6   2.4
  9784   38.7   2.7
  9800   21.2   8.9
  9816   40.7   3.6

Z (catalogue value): 0.60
